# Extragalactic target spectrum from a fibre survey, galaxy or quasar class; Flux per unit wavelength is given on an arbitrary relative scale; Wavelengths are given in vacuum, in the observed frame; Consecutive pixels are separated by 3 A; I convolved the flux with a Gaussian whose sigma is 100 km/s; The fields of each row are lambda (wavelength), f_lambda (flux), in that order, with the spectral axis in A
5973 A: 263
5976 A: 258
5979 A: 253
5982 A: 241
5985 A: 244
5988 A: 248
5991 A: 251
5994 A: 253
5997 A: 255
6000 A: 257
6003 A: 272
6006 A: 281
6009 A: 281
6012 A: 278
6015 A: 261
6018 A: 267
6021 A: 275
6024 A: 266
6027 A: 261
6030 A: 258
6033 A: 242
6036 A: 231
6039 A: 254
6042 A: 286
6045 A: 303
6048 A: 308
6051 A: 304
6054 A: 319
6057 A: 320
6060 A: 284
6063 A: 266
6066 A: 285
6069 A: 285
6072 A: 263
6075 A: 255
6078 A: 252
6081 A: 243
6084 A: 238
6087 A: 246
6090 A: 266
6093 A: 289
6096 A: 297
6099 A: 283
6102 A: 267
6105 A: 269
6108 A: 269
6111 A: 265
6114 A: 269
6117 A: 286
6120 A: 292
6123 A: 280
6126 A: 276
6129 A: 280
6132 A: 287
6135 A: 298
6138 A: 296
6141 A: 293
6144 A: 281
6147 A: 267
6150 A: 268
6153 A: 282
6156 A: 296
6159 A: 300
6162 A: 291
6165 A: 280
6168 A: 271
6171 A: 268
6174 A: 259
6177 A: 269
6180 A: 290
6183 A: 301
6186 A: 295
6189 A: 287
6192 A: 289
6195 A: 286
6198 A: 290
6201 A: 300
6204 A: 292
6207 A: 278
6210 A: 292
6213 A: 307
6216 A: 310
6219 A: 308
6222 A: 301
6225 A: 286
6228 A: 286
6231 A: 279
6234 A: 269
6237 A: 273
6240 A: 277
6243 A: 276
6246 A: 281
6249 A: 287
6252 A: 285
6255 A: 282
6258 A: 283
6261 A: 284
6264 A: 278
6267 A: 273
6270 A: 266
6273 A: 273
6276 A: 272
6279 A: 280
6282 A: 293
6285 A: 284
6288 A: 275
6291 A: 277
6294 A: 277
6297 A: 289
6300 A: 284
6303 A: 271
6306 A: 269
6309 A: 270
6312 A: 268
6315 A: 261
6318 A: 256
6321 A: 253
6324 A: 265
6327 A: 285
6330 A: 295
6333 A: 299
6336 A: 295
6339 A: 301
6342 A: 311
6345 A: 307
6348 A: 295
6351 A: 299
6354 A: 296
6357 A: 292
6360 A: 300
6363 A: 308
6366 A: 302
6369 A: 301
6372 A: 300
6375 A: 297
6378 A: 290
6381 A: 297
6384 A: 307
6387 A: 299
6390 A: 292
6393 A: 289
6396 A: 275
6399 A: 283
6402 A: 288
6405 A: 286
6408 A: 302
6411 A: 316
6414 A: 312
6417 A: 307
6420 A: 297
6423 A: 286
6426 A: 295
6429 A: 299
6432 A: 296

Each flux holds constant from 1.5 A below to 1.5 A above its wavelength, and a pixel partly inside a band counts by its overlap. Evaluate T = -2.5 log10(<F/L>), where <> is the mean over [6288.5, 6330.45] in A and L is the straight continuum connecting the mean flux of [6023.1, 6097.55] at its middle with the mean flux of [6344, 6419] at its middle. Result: 0.08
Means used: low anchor 273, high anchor 298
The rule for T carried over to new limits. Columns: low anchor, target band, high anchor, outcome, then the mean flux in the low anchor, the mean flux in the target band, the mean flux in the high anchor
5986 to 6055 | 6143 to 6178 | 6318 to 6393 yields 0.01 mag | 270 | 278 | 294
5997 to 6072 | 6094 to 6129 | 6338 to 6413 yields 0.01 mag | 276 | 278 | 297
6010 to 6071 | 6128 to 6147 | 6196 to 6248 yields -0.02 mag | 278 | 288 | 288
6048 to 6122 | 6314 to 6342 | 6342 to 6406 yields 0.04 mag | 276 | 281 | 296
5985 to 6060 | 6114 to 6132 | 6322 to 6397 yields -0.01 mag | 272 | 282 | 296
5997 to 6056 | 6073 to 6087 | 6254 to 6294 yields 0.11 mag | 274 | 247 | 278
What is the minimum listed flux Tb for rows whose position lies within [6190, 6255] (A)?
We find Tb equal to 269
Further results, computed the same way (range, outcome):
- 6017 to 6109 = 231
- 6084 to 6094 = 238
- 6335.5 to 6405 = 275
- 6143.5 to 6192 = 259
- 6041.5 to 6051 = 286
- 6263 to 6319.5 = 256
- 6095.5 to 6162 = 265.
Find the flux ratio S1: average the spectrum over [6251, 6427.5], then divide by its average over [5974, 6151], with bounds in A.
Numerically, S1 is 1.06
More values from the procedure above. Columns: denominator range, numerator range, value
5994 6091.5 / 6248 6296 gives 1.03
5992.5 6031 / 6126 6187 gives 1.06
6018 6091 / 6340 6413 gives 1.10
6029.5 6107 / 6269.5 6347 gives 1.02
